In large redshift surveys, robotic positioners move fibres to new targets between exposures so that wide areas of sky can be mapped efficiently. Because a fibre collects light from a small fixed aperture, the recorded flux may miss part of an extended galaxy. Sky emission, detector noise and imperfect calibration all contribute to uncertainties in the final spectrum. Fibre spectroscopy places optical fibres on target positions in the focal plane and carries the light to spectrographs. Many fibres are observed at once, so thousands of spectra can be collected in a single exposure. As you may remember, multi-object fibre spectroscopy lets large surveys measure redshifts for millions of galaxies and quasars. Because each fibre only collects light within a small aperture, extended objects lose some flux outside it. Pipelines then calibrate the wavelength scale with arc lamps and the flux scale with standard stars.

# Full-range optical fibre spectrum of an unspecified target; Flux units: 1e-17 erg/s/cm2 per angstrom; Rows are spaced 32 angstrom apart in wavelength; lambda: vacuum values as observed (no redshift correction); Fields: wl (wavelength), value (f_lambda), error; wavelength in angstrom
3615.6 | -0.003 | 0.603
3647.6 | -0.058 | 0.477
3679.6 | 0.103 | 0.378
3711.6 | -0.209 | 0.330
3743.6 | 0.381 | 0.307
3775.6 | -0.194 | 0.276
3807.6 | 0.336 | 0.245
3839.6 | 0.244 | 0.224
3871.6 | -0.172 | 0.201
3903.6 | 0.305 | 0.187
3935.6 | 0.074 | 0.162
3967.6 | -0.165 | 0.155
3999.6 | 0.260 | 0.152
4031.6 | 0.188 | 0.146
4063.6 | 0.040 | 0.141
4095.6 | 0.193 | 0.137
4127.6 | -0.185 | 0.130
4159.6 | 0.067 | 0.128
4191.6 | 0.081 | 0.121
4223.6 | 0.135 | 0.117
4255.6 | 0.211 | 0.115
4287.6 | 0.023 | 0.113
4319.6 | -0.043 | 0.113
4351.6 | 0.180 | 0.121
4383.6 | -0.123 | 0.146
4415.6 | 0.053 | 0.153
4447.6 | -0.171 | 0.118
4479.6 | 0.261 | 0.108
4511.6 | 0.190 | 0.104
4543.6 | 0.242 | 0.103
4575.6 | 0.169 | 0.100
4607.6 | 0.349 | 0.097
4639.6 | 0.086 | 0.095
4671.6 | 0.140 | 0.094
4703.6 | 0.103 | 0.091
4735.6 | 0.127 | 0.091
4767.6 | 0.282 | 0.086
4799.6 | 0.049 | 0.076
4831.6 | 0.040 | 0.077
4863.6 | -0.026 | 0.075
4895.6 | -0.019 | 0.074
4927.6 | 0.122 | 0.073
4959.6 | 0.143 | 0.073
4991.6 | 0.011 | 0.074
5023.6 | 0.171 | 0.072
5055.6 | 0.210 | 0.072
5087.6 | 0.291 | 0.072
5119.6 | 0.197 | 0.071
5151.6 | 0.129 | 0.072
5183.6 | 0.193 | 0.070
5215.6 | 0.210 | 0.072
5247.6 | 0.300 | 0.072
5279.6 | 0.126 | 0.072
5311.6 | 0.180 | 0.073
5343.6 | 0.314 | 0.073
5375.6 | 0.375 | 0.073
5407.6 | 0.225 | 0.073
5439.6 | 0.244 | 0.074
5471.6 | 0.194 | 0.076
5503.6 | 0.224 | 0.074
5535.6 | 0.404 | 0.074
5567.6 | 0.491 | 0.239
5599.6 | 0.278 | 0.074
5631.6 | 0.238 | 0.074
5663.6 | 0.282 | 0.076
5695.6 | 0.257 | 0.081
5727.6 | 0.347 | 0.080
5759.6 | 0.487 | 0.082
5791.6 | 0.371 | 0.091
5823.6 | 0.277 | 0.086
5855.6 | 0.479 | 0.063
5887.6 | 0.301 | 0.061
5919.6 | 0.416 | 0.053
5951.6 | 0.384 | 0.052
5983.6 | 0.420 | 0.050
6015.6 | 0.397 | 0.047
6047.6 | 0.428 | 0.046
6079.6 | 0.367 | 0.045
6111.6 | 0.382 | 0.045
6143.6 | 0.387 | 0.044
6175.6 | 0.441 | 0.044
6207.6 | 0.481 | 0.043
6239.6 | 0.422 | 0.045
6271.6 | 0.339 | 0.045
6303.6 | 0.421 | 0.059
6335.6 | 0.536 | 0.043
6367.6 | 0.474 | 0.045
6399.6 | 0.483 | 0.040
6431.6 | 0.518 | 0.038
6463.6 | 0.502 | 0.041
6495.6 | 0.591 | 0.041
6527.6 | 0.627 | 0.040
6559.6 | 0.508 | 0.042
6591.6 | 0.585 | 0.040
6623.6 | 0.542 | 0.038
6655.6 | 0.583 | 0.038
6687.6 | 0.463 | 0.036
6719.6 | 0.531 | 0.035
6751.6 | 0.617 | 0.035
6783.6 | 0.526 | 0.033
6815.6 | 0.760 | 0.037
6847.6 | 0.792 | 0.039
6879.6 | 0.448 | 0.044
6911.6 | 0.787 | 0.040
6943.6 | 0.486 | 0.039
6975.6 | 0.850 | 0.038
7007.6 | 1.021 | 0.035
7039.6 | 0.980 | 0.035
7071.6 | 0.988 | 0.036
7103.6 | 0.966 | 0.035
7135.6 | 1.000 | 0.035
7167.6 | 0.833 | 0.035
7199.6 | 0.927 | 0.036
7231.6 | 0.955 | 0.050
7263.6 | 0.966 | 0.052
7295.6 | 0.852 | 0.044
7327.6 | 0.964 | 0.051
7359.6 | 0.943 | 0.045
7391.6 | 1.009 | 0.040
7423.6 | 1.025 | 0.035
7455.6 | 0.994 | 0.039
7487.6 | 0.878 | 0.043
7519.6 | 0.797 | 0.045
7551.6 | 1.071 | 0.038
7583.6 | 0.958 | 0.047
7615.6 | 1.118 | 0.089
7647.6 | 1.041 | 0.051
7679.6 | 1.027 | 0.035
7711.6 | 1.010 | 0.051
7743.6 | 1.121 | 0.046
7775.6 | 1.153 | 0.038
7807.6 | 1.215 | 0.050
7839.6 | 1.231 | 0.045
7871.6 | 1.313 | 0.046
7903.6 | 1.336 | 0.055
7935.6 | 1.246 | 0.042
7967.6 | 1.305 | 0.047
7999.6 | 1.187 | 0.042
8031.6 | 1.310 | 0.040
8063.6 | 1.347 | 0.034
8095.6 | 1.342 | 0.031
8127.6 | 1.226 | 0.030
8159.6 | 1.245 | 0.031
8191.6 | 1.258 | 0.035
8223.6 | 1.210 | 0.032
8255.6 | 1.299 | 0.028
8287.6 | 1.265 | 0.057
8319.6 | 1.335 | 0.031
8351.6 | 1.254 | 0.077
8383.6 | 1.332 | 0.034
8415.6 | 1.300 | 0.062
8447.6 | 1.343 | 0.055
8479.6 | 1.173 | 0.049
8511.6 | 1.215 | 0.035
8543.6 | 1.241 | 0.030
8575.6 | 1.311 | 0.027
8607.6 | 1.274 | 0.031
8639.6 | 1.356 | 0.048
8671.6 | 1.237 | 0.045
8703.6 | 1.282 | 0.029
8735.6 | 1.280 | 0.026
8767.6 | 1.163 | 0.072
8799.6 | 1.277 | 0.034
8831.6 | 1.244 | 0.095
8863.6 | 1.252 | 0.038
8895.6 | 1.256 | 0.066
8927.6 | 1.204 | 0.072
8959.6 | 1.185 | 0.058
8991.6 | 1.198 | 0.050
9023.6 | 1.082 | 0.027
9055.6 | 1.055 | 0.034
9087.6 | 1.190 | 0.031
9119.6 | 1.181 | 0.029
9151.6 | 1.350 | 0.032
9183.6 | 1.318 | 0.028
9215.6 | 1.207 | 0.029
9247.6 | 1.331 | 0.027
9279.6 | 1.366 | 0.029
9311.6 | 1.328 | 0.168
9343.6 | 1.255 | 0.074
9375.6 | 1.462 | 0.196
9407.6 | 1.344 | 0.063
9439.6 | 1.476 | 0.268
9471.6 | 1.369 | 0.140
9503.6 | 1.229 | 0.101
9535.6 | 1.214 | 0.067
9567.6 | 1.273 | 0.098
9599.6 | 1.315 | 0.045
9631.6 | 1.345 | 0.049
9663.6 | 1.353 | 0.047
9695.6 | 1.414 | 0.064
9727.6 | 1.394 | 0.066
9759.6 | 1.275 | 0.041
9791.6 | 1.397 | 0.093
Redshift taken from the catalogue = 0.747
